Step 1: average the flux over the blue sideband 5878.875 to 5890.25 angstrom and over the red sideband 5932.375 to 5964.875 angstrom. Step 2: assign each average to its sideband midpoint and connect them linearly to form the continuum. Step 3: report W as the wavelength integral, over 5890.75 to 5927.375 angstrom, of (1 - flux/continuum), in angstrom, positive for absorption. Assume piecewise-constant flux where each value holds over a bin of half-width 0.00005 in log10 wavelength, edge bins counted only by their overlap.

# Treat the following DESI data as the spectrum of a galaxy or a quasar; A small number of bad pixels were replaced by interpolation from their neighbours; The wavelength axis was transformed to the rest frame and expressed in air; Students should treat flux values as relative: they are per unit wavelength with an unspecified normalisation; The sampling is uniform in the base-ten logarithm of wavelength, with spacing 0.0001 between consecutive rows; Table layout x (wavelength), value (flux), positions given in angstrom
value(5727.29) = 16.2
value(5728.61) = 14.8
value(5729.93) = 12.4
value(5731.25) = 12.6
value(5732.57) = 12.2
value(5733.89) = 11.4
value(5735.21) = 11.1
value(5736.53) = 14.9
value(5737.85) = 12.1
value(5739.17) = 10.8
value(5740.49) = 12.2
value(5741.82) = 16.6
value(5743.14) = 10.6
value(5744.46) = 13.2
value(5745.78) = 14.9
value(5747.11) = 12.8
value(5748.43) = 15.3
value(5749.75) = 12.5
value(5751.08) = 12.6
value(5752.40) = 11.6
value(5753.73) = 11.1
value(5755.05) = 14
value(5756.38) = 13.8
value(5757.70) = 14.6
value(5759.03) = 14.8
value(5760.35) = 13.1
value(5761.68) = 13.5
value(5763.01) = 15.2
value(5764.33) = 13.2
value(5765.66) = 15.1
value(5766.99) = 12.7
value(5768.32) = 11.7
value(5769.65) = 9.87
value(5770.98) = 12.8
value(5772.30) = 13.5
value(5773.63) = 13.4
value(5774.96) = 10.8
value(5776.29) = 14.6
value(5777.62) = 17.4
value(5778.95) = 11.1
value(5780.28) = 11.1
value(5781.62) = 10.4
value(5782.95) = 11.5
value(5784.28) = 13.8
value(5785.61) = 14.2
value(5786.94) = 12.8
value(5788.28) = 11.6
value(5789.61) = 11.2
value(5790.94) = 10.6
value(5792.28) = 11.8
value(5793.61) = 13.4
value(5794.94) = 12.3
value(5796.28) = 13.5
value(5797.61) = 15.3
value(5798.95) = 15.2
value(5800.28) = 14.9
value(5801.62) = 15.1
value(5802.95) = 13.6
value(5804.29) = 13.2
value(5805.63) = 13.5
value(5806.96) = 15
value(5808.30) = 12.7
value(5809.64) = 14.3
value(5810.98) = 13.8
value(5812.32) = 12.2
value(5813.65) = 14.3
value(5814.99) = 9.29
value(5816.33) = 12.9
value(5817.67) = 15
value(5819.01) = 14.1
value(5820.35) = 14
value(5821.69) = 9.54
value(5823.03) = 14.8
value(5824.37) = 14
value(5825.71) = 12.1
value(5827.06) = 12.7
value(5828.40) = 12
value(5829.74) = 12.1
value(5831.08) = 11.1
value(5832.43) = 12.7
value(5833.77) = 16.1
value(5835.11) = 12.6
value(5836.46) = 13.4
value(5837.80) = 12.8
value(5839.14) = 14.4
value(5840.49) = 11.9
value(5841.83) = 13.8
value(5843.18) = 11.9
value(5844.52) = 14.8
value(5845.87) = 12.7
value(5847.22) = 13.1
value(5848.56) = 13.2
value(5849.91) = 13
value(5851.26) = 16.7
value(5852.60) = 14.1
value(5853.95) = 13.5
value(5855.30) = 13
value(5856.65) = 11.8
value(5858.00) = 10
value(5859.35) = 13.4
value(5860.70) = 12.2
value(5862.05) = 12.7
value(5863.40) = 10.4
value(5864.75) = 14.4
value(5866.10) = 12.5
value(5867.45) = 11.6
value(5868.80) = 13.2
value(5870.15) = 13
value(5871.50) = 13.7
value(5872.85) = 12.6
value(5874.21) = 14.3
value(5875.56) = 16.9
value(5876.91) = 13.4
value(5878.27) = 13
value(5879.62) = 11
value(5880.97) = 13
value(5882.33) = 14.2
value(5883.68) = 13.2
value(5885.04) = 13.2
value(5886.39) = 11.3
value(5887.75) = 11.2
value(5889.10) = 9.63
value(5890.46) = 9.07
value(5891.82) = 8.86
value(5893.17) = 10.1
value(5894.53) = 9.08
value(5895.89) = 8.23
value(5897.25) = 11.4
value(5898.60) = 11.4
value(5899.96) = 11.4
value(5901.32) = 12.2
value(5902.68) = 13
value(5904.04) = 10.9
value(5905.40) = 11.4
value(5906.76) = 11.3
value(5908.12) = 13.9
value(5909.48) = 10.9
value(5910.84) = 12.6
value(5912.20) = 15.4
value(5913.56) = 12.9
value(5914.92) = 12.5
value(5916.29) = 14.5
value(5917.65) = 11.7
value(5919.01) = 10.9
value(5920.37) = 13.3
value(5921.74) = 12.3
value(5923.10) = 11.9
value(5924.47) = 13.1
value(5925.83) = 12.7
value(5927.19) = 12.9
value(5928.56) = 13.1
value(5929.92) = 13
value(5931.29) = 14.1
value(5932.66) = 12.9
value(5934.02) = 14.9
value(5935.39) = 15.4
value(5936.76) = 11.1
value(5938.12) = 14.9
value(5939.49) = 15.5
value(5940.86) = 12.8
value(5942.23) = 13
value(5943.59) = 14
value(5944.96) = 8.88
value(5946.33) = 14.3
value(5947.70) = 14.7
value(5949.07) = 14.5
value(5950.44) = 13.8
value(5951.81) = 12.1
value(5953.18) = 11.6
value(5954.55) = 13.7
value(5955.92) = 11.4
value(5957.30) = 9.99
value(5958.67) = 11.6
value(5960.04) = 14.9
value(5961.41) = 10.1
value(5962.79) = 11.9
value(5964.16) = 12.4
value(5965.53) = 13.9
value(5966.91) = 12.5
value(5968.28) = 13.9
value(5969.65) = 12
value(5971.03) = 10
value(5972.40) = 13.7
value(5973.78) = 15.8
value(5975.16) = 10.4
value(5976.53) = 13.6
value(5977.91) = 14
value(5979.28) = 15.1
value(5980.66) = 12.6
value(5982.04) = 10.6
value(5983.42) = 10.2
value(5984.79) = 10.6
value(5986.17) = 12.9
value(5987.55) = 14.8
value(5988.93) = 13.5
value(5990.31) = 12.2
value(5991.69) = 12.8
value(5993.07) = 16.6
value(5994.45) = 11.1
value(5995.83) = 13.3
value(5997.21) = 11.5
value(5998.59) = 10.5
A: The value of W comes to 1.5 angstrom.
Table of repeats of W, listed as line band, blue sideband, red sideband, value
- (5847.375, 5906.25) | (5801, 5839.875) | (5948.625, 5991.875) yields 3.3 angstrom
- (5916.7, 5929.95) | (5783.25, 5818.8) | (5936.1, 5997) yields 0.4 angstrom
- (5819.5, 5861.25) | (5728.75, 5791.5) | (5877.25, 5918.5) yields -2.8 angstrom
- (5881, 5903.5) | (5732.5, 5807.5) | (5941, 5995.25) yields 3.0 angstrom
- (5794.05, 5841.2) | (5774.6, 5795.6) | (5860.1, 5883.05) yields -2.4 angstrom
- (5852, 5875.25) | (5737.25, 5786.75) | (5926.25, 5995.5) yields 0.3 angstrom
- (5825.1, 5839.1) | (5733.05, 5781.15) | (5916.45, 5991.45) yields 0.1 angstrom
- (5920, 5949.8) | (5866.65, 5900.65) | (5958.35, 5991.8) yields -2.4 angstrom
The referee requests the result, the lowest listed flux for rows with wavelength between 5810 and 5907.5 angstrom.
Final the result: 8.23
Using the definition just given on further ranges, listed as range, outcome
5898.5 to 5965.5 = 8.88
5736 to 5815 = 9.29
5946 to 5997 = 9.99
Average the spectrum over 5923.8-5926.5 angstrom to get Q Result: 12.9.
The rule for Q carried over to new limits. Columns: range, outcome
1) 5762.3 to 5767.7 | 14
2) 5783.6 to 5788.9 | 13.1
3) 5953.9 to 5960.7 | 12.3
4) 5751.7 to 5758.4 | 13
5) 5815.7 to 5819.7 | 14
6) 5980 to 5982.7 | 11.6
